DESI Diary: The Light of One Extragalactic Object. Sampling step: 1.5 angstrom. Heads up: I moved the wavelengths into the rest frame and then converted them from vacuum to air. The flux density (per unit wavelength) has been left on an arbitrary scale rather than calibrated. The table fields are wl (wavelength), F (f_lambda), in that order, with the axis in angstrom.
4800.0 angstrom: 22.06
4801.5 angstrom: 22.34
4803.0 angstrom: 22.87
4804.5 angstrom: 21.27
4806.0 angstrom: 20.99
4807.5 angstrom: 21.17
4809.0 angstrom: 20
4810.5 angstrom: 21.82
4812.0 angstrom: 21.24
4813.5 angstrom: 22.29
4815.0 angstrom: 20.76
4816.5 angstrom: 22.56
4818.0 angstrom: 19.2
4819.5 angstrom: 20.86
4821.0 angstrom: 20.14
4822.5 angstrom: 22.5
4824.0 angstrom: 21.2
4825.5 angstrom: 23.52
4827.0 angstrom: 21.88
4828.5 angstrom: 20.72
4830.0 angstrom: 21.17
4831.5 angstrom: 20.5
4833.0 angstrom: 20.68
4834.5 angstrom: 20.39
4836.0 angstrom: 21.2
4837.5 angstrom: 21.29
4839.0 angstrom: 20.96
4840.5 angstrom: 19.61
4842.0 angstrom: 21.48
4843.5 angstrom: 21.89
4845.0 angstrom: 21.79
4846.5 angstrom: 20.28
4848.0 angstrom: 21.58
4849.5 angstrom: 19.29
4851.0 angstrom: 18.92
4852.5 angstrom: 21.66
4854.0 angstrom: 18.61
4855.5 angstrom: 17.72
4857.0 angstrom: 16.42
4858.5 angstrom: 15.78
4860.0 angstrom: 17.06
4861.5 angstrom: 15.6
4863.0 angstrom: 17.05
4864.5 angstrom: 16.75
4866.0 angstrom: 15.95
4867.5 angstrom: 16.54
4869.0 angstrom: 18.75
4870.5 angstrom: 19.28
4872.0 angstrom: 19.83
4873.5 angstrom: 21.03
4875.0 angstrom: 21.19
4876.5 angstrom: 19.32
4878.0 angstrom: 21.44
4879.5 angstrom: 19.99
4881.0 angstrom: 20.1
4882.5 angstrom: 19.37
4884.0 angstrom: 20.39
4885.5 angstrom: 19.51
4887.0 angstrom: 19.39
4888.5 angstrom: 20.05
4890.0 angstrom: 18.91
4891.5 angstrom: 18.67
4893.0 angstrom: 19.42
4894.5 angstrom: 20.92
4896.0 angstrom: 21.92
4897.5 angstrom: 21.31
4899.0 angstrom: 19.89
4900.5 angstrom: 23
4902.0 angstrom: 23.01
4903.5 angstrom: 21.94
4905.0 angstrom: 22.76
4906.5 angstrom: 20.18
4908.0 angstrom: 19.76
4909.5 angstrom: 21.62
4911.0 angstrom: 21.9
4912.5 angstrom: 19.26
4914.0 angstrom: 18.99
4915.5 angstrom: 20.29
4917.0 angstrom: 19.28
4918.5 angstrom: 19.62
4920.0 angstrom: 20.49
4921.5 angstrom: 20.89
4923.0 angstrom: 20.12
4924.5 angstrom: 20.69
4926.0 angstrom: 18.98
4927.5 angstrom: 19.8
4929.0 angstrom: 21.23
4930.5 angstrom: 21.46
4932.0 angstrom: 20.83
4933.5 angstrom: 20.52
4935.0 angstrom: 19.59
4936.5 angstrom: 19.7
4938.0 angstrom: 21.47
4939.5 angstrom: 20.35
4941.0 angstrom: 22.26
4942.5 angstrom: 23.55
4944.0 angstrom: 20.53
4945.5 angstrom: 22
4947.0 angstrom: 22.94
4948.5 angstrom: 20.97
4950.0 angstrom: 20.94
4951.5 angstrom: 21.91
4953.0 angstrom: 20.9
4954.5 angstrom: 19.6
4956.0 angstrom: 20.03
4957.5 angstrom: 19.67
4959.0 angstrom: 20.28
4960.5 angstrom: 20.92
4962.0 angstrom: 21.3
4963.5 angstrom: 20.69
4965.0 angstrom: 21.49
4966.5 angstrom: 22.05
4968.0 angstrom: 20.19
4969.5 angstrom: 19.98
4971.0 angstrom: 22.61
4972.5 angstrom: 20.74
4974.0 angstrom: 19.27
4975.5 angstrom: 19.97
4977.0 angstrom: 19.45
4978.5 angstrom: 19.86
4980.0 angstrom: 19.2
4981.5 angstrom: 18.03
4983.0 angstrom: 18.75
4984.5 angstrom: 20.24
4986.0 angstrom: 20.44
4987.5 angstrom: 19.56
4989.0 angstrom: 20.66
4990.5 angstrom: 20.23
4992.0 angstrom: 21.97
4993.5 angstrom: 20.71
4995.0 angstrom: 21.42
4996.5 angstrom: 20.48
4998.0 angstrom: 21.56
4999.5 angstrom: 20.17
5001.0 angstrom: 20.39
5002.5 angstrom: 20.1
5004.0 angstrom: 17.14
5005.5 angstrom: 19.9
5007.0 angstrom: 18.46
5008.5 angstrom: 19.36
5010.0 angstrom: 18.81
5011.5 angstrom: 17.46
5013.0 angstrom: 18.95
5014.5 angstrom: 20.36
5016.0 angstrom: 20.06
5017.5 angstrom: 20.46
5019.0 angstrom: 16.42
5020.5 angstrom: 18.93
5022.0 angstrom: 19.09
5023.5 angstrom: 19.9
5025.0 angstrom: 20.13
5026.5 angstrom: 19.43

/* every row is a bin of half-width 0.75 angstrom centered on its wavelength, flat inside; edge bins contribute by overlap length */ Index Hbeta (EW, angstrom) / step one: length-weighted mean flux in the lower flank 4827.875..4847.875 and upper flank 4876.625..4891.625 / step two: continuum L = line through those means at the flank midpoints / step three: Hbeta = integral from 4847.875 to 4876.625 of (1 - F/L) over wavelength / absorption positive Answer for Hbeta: 2.8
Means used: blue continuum 20.9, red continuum 19.8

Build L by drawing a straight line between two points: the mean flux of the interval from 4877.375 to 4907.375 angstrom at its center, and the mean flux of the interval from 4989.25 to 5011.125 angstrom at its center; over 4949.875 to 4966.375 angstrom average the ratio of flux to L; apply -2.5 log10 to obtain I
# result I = -0.03 mag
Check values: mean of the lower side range 20.6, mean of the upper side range 20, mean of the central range 20.7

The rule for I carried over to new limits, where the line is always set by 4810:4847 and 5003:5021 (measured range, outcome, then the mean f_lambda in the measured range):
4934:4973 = -0.075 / 21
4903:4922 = -0.020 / 20.5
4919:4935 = -0.027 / 20.4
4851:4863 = 0.183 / 17.6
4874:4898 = 0.019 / 20.1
